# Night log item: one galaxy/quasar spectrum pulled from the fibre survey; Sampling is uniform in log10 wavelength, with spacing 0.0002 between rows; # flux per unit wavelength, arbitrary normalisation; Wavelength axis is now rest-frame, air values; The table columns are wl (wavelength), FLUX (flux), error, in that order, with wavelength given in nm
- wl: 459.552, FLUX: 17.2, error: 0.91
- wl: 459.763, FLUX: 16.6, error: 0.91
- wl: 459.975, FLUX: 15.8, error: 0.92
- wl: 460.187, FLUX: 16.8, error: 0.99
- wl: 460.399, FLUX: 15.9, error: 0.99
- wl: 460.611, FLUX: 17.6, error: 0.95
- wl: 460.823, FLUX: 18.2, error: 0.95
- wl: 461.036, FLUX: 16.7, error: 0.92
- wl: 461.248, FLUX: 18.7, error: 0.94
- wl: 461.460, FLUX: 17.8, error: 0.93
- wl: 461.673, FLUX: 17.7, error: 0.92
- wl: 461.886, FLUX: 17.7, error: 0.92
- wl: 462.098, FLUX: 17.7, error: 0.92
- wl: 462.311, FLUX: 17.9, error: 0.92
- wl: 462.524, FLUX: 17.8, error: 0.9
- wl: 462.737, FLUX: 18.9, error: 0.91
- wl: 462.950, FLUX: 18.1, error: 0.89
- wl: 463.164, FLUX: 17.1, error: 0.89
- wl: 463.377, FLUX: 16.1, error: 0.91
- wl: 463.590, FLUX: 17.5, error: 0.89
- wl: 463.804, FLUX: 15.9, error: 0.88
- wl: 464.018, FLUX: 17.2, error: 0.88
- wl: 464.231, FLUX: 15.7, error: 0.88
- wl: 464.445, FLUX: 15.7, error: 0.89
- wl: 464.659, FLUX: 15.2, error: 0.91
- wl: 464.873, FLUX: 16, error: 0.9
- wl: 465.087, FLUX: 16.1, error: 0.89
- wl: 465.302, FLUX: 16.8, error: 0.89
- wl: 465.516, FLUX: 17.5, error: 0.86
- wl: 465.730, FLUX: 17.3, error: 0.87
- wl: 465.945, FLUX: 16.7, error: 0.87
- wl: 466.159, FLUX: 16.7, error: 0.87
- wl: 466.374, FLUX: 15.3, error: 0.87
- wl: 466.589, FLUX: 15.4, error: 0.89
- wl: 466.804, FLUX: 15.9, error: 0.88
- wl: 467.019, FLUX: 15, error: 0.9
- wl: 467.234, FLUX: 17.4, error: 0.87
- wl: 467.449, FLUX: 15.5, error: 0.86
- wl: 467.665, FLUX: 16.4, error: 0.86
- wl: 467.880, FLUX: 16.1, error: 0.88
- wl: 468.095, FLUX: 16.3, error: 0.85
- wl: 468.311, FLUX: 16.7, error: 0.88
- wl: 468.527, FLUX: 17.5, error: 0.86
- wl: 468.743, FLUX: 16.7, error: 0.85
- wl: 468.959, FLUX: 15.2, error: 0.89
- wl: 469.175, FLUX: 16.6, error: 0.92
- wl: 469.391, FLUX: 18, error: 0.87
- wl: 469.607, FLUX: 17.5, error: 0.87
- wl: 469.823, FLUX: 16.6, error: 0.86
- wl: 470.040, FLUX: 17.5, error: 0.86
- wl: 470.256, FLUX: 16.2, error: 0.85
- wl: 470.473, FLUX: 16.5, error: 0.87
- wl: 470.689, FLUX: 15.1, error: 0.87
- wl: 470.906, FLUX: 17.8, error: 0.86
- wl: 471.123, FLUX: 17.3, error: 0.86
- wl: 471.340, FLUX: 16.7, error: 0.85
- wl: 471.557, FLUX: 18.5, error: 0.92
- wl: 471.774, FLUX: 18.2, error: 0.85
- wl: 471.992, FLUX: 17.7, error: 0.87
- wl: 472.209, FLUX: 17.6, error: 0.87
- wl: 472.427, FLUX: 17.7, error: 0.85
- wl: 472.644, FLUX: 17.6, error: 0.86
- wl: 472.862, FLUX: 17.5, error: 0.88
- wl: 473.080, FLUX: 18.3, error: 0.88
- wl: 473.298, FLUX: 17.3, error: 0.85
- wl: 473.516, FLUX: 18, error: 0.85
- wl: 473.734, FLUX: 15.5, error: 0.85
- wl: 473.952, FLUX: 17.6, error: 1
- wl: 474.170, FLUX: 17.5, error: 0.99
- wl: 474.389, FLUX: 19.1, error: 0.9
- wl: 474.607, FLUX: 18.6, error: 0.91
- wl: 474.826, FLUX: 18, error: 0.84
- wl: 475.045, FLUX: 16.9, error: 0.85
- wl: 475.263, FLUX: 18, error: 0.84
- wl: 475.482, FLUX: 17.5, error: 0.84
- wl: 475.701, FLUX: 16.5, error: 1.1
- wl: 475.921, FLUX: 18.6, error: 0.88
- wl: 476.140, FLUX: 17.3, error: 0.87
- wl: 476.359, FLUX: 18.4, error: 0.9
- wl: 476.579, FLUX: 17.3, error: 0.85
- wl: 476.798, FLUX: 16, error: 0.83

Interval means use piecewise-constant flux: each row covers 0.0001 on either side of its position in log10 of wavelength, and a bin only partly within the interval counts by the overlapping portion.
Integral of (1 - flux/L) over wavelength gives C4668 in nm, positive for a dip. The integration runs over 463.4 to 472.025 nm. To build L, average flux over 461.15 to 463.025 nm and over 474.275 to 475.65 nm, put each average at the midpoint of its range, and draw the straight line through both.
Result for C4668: 0.677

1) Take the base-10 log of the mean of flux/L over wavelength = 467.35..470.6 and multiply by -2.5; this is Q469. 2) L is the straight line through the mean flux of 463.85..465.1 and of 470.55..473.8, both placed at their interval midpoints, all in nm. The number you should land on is 0.01 mag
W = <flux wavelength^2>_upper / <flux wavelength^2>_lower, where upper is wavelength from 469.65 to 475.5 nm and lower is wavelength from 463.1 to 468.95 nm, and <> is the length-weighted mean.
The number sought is 1.1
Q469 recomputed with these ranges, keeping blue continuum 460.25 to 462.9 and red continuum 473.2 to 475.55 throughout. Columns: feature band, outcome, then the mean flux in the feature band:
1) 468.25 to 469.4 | 0.063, 16.7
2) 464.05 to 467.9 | 0.097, 16.2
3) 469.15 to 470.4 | 0.037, 17.1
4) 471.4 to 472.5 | -0.014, 17.9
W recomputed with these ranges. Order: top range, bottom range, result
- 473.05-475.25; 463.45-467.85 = 1.13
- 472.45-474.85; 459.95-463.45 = 1.07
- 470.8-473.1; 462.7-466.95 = 1.11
